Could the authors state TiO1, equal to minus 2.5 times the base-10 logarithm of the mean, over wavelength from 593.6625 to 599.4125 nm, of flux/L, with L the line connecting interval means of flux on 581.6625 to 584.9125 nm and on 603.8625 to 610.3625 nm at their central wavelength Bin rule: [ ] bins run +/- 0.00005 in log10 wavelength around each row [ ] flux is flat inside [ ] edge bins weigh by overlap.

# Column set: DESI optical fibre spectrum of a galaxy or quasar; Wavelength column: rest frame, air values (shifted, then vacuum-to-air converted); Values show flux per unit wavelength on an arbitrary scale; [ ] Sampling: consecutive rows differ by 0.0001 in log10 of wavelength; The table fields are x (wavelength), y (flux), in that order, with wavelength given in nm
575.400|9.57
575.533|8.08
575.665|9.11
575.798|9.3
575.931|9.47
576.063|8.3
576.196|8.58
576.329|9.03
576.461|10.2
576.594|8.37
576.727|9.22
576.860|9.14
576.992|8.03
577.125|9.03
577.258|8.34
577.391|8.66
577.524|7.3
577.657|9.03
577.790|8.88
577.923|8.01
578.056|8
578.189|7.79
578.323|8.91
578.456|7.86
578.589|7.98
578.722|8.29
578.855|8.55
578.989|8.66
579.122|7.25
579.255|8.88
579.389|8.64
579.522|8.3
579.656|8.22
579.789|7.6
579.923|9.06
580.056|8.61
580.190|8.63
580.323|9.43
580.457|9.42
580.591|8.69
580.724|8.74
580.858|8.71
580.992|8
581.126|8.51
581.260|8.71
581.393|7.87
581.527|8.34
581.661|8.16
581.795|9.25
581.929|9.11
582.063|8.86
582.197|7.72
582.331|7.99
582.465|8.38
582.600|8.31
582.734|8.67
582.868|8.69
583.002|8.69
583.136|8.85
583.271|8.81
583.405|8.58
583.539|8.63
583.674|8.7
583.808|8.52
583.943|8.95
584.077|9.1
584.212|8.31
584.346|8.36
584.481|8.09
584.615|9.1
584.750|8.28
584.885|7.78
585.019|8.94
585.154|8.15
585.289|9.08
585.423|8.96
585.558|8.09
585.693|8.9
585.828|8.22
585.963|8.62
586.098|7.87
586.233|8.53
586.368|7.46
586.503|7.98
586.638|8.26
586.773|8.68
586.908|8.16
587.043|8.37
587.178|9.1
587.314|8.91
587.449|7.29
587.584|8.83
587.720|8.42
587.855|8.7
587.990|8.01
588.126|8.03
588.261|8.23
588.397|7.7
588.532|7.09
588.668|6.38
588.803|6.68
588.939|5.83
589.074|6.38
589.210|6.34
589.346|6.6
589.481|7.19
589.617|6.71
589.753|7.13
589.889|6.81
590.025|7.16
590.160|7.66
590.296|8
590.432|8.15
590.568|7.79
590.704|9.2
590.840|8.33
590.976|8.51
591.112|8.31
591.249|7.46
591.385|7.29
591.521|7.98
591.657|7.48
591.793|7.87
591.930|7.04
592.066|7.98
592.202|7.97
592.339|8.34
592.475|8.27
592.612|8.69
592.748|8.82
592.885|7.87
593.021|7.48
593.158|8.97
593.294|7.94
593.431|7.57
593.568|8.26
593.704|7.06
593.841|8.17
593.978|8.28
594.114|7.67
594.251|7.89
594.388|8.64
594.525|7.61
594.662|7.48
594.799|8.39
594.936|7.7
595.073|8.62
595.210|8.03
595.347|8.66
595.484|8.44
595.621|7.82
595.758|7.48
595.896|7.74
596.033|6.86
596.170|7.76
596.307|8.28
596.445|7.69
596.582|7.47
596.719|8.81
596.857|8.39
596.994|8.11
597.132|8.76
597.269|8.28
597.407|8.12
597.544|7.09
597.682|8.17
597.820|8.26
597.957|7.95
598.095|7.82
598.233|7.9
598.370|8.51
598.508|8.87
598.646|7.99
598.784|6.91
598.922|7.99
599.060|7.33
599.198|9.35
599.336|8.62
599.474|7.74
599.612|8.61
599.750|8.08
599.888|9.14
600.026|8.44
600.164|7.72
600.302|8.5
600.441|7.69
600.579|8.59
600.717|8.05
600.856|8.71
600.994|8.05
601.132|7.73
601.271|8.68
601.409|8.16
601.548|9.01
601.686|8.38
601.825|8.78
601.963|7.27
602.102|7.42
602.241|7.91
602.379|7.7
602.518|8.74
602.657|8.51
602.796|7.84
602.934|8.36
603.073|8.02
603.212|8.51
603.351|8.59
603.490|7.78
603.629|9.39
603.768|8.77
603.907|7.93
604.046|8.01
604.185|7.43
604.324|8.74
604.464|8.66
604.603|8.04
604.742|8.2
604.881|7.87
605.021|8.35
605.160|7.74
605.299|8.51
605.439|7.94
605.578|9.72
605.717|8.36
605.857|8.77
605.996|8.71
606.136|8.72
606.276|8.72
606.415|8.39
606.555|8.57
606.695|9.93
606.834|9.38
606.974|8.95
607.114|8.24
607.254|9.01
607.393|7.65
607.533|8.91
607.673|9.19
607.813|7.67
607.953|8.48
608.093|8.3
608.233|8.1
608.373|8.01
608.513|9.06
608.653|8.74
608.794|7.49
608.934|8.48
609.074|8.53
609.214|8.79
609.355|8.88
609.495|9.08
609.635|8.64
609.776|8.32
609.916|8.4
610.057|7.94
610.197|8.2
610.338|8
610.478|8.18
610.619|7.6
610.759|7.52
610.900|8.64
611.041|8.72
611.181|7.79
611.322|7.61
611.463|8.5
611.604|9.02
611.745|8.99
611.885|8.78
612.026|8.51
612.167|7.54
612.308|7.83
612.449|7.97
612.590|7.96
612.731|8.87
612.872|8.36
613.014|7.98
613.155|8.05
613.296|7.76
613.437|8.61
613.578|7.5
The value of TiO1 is 0.06 mag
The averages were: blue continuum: 8.57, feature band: 8.03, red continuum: 8.47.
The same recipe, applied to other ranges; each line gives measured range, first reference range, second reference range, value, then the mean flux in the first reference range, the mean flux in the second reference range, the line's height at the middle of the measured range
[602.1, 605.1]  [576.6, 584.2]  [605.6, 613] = 0.030 mag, 8.52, 8.45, 8.46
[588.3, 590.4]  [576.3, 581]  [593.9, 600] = 0.189 mag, 8.54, 8.08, 8.27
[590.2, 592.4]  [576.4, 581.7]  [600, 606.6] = 0.057 mag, 8.5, 8.3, 8.4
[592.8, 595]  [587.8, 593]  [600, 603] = -0.019 mag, 7.63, 8.19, 7.81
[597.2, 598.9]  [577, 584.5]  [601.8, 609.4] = 0.059 mag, 8.49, 8.41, 8.44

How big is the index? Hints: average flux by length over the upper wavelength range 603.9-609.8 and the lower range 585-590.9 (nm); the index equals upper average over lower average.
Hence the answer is 1.08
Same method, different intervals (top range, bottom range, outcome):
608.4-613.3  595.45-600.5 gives 1.03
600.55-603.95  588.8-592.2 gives 1.11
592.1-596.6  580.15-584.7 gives 0.93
